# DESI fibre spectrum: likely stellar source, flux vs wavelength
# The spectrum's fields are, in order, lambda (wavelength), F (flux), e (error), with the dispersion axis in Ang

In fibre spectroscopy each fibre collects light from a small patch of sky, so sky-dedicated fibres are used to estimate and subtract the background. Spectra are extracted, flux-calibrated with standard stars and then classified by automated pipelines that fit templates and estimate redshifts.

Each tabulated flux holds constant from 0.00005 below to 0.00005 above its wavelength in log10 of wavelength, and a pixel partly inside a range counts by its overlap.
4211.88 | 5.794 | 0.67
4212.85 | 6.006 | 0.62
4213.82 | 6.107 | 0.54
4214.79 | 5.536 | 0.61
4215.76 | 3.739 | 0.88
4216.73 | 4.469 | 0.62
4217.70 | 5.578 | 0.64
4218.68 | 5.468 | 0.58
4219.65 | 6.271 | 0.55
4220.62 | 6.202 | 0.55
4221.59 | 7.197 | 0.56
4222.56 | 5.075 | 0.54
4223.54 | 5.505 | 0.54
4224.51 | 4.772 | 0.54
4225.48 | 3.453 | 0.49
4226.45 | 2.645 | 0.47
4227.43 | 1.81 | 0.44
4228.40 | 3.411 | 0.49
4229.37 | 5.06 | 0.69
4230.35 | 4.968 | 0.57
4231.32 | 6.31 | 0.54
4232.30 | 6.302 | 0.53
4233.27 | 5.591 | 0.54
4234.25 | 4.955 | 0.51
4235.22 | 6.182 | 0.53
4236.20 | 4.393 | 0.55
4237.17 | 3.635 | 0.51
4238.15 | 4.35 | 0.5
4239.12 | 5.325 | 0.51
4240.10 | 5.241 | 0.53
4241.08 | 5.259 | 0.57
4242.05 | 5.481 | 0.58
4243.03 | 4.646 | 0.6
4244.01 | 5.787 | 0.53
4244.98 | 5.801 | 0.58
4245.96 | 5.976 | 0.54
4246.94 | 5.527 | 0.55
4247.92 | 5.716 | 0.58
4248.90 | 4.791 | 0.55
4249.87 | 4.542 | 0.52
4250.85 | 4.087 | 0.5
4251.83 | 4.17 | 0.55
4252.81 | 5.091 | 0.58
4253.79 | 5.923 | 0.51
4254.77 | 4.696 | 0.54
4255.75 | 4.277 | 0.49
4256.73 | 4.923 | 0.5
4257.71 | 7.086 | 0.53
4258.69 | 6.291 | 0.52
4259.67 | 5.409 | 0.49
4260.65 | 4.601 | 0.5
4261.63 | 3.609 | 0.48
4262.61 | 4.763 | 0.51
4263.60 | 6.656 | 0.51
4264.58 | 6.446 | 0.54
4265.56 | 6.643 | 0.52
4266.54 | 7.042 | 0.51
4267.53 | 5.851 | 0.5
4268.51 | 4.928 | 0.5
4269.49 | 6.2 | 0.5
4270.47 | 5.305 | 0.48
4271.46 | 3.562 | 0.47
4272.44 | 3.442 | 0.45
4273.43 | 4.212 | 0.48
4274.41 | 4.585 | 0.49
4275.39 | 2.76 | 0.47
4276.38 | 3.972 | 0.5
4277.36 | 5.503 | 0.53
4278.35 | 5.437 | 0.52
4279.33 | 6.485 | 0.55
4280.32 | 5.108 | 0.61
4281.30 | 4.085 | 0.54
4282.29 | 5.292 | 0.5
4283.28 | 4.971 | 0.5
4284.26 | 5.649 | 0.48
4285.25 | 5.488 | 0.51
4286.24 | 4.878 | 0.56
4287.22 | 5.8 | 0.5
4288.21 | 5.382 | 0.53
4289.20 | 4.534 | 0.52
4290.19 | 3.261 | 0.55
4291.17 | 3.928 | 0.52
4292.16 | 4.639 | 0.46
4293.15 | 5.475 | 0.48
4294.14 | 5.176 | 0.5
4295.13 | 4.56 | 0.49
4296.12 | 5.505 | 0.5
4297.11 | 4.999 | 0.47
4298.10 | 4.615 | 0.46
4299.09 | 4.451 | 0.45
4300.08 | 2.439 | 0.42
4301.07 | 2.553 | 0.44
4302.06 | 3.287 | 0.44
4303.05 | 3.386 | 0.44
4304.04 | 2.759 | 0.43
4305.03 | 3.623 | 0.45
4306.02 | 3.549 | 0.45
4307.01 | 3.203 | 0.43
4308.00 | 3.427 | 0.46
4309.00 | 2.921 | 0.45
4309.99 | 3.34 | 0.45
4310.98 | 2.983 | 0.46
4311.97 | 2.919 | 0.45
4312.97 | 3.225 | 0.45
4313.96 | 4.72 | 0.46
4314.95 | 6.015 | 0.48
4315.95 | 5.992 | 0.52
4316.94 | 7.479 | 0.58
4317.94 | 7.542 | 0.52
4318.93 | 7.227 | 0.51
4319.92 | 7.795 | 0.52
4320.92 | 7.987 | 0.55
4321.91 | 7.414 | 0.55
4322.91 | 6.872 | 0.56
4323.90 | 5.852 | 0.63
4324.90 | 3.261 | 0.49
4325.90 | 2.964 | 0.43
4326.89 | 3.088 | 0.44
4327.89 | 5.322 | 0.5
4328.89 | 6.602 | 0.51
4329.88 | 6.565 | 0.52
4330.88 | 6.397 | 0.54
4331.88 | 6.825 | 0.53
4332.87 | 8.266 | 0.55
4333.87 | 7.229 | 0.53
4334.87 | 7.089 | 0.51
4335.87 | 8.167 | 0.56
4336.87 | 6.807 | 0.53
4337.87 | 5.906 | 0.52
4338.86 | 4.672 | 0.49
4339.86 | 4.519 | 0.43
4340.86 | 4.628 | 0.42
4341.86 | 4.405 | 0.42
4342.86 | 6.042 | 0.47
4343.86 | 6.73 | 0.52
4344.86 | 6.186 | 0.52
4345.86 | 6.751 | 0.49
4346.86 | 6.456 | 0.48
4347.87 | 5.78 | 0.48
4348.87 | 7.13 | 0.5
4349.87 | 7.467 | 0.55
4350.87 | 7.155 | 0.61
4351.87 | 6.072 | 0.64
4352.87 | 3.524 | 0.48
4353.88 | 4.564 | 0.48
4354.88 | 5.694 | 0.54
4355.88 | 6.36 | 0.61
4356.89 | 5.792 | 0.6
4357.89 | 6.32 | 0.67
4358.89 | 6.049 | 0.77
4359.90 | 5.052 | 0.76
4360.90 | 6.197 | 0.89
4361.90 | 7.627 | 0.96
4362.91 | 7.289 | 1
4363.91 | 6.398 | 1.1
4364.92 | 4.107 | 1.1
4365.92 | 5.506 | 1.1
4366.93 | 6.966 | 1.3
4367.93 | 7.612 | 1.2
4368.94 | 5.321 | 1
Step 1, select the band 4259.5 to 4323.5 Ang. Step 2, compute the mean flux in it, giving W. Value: 4.89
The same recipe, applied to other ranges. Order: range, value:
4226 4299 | 5.01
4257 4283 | 5.2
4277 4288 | 5.33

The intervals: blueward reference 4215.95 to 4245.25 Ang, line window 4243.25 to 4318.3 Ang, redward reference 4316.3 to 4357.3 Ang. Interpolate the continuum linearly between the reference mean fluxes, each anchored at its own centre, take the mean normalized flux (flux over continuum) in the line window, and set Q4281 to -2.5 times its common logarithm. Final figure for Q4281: 0.154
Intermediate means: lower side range 5.02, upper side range 6.16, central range 4.8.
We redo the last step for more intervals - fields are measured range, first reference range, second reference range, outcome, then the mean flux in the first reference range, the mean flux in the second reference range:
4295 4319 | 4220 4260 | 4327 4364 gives 0.34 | 5.07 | 6.18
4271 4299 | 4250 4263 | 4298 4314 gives -0.19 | 4.98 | 3.31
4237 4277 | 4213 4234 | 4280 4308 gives -0.09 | 5.04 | 4.36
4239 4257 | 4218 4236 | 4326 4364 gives 0.03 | 5.06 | 6.1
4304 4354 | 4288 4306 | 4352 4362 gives -0.13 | 4.11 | 5.66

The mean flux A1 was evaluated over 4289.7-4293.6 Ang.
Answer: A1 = 4.32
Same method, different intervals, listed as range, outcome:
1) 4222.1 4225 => 5.11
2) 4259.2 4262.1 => 4.54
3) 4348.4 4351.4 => 7.25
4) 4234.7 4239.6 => 4.78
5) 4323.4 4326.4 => 4.03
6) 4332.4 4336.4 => 7.66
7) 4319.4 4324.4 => 7.19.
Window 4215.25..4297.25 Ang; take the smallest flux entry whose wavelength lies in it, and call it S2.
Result 1.81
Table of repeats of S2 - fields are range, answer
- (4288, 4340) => 2.439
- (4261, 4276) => 2.76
